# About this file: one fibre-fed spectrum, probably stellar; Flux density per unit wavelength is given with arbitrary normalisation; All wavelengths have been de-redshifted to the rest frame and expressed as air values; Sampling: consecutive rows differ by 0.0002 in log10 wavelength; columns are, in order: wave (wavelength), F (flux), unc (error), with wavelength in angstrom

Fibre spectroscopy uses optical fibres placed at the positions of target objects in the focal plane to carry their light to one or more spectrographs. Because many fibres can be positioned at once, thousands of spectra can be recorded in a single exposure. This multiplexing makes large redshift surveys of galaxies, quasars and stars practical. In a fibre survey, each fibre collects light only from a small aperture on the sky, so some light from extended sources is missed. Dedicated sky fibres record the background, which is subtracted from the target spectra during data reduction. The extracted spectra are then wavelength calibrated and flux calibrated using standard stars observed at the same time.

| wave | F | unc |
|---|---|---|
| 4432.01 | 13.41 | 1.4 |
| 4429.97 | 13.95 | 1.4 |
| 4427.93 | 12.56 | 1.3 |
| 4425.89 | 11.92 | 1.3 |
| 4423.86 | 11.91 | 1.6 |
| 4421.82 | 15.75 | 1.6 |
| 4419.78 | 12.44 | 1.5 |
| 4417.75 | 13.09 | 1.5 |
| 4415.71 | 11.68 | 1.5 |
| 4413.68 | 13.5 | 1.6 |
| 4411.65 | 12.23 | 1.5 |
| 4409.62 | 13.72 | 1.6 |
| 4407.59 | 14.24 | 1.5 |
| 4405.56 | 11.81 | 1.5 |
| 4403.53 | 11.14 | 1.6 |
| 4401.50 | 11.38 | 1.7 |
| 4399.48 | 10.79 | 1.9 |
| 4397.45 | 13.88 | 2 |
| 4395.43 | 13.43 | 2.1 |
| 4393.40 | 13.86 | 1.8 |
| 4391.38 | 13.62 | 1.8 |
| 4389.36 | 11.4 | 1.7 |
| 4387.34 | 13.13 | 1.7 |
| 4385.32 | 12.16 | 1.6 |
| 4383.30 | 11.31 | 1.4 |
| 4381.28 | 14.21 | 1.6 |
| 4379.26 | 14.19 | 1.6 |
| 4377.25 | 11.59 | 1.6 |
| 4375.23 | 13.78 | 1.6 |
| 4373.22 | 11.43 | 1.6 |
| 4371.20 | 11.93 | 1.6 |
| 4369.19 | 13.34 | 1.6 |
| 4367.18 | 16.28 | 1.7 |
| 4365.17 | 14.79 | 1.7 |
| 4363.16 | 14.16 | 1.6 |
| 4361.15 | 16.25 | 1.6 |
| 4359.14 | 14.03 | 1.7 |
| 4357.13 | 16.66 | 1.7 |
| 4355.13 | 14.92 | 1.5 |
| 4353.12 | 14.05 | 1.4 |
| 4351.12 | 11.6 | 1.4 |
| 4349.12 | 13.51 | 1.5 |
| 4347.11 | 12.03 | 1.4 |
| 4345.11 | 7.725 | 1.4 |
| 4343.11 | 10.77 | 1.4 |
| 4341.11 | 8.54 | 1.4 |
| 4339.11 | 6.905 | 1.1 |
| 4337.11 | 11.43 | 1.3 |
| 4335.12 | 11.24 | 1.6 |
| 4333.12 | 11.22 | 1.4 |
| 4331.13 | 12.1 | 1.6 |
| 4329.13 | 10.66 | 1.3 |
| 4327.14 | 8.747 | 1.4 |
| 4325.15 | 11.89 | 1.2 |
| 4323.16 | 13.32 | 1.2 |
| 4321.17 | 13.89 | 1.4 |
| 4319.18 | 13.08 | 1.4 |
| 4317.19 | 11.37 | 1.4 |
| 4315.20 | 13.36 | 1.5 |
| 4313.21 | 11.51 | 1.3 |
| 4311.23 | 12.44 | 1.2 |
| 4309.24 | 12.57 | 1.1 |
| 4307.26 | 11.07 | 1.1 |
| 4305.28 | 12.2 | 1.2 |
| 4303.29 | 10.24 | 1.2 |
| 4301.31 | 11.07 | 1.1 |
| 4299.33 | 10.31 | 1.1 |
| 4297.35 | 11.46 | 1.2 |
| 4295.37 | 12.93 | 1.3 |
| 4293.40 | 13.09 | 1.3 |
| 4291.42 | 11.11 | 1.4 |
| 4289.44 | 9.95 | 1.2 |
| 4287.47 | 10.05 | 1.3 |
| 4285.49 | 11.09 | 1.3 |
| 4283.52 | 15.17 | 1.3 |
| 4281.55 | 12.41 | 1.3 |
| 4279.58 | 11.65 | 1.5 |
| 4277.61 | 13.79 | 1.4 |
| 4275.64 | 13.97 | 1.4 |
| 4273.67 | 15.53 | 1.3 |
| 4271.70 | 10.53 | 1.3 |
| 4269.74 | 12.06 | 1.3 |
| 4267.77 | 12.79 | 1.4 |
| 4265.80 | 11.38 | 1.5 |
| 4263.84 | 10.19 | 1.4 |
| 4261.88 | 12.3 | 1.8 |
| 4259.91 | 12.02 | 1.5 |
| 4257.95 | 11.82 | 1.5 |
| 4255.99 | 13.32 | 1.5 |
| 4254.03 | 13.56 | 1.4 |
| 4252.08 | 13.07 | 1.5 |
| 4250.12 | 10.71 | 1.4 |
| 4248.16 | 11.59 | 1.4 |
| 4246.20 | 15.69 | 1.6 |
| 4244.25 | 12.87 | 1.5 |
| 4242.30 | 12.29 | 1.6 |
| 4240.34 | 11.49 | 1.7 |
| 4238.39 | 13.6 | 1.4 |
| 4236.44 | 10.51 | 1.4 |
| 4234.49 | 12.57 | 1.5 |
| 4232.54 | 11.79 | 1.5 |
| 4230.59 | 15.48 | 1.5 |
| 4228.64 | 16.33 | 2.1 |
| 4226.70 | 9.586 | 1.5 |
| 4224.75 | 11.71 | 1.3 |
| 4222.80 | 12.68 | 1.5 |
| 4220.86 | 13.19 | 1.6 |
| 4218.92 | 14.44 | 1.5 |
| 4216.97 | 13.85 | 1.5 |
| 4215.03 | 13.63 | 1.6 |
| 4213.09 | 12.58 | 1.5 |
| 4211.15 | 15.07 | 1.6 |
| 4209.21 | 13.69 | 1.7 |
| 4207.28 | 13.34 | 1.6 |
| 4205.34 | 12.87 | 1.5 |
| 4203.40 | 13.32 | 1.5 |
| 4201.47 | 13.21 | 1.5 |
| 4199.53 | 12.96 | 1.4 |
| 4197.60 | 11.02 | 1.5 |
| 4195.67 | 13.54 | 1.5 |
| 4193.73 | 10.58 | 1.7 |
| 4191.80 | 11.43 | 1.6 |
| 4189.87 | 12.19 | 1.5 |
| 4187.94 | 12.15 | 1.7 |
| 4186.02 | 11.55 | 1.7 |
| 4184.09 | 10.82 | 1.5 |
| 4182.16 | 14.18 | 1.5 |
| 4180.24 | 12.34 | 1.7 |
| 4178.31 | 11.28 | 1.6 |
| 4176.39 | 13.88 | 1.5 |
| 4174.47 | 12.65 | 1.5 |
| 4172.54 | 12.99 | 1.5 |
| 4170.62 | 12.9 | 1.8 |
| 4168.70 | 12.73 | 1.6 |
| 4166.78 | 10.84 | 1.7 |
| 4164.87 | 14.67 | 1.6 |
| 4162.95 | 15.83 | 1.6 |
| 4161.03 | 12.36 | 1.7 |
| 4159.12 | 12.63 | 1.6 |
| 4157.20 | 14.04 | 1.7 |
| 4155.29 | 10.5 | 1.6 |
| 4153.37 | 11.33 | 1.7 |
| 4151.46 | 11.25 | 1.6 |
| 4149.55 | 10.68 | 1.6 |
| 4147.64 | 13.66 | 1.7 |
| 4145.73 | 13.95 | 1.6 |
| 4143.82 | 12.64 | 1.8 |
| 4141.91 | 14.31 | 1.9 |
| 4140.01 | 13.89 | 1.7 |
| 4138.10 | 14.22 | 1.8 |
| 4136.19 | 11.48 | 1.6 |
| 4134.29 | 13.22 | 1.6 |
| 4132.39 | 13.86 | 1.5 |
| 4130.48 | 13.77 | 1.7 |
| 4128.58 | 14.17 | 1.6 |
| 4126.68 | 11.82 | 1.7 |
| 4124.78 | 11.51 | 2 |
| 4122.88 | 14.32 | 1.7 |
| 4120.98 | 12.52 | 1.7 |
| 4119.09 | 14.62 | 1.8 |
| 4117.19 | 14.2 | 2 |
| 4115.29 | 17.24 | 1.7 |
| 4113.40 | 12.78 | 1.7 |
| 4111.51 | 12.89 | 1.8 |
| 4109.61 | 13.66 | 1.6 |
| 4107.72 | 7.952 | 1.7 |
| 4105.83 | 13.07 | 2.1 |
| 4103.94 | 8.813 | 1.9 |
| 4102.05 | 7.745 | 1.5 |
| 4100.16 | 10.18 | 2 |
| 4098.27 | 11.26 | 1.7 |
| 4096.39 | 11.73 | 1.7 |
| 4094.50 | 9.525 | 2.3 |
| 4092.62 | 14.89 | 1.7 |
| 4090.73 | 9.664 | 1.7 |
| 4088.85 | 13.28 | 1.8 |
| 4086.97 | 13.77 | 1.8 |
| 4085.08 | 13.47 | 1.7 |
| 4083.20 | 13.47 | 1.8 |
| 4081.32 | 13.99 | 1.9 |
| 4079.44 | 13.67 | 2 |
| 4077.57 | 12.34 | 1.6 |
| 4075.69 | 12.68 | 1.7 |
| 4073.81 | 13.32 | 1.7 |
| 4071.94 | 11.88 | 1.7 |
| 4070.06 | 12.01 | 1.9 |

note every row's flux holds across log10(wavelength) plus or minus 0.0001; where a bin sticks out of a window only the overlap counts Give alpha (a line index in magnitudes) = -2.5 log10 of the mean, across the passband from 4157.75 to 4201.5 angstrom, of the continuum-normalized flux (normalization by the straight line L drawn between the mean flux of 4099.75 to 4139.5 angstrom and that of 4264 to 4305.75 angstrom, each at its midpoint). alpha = -0.01 mag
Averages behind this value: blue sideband 12.6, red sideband 12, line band 12.6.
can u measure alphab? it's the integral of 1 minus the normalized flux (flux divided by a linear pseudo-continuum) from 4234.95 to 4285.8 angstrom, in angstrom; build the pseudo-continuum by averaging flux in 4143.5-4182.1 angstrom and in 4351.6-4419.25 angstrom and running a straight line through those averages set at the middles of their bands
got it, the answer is 1.6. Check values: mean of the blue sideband 12.7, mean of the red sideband 13.3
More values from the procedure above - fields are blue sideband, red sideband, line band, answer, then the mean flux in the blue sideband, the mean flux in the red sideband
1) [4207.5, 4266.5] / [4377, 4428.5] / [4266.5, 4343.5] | 6.2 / 12.8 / 12.7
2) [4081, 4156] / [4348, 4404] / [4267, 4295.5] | 1.4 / 12.5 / 13.3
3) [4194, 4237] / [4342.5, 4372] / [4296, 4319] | 2.9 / 13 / 13.5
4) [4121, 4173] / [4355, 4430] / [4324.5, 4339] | 2.6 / 12.9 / 13.2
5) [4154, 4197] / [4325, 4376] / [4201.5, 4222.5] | -1.8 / 12.5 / 12.3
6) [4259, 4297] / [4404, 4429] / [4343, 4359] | -0.4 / 12.2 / 12.9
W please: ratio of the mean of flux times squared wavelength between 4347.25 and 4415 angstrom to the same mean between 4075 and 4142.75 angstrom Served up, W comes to 1.2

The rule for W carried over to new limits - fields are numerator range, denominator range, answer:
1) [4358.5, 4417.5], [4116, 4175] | 1.12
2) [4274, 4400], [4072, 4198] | 1.08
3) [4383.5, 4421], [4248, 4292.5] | 1.10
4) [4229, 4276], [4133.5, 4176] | 1.02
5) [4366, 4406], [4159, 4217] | 1.09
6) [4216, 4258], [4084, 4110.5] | 1.21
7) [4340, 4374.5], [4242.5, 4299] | 1.10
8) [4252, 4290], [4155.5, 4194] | 1.03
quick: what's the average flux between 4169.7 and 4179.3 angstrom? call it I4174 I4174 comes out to 12.7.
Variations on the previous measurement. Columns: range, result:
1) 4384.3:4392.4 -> 12.6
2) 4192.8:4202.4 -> 12.3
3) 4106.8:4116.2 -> 12.9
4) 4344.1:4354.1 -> 11.8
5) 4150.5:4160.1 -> 12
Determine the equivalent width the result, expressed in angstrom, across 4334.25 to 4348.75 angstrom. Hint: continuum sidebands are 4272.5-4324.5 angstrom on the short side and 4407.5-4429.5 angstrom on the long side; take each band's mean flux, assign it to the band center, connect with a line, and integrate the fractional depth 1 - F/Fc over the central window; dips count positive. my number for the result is 2.96 angstrom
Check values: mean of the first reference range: 12.2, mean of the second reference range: 13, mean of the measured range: 9.95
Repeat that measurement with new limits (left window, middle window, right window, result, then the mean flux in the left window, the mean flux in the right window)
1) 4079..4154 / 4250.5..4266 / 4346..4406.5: 0.9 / 12.6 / 13.2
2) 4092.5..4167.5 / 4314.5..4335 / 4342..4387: 1.9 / 12.6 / 13.2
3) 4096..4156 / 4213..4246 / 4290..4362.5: -2.0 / 12.5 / 11.9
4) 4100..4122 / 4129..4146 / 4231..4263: -1.7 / 12.2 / 12.5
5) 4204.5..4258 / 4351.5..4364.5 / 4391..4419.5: -2.1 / 13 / 12.7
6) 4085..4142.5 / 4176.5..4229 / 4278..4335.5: -2.2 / 12.6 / 11.8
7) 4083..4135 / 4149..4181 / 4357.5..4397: 0.3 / 12.5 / 13.5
